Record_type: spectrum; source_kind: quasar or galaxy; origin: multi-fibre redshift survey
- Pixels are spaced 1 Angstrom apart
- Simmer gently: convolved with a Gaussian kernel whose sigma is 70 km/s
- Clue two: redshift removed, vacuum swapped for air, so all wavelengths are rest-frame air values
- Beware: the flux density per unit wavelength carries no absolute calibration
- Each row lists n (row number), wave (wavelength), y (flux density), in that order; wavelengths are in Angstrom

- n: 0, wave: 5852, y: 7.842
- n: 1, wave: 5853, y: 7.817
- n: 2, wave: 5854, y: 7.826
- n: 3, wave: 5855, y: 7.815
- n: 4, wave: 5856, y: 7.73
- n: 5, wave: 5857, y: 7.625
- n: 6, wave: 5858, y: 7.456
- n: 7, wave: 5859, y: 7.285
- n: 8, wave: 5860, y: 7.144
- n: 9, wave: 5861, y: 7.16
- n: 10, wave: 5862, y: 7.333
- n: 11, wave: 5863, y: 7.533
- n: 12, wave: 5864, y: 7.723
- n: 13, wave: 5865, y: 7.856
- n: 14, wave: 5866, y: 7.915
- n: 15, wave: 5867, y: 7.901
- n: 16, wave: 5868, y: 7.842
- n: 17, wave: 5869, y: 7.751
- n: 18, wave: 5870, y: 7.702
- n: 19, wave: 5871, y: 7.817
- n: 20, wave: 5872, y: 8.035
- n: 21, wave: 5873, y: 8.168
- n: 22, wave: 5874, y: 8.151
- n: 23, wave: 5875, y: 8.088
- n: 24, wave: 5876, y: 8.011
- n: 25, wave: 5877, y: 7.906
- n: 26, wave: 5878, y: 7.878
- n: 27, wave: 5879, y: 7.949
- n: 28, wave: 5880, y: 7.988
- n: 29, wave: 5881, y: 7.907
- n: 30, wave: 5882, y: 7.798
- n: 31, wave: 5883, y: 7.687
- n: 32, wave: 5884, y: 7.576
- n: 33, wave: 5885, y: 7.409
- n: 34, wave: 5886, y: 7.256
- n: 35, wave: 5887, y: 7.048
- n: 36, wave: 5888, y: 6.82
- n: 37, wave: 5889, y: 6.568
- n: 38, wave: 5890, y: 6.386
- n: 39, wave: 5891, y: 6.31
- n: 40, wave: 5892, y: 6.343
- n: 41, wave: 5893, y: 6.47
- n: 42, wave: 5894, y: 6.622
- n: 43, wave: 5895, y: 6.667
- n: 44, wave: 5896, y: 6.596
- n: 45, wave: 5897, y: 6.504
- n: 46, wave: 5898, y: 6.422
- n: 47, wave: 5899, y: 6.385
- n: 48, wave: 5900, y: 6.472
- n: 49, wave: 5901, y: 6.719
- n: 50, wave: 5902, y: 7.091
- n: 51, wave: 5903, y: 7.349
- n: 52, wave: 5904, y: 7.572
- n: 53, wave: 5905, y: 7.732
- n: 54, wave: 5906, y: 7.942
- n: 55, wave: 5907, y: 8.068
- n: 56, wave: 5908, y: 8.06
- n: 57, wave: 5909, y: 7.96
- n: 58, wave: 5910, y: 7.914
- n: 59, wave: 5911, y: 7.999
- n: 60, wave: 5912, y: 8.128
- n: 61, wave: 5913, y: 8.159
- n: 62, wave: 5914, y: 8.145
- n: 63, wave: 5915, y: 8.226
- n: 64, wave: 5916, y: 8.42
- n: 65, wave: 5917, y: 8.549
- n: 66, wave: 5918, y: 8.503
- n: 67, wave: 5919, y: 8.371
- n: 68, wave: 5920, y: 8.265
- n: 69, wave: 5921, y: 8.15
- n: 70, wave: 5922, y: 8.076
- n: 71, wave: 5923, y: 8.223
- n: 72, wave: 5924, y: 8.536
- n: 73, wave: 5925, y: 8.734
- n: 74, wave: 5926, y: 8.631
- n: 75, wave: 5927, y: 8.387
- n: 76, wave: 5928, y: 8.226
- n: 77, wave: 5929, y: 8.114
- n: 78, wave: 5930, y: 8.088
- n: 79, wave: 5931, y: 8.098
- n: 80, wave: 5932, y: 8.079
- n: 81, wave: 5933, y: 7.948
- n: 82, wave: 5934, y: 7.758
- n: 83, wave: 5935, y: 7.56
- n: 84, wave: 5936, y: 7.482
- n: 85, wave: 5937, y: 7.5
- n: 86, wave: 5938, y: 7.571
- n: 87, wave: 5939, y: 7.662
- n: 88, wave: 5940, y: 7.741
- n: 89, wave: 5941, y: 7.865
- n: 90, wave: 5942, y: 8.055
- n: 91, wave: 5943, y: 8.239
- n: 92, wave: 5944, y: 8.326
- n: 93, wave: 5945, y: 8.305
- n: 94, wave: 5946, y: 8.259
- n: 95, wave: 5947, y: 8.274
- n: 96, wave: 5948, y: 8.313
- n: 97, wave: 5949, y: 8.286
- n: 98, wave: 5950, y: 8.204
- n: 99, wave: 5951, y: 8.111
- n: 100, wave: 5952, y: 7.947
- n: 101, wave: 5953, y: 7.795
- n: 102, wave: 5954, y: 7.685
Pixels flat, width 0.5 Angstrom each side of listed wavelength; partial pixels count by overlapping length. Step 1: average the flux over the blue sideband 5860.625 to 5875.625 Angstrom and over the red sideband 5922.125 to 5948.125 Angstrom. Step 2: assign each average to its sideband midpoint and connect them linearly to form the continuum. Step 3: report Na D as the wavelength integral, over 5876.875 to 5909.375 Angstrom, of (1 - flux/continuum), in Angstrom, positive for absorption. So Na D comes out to 3.0 Angstrom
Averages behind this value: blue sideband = 7.81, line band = 7.18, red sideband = 8.07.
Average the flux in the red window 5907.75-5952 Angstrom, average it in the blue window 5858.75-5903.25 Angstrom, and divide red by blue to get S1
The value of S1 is 1.11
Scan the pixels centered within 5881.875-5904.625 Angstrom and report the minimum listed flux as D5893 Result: 6.31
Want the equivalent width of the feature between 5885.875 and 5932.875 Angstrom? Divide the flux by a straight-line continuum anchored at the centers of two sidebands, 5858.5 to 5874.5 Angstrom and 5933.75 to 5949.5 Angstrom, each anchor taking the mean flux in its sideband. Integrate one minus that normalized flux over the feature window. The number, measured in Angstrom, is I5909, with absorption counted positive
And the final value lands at 1.45 Angstrom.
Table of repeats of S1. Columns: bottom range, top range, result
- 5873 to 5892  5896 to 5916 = 1.01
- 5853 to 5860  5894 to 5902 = 0.87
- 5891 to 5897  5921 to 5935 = 1.26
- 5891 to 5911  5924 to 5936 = 1.15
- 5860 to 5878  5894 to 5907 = 0.90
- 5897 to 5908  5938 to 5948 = 1.12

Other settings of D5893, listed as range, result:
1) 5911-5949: 7.482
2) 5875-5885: 7.409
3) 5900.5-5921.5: 6.719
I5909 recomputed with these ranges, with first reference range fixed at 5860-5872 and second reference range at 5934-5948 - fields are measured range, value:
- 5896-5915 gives 0.81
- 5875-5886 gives -0.11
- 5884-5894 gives 1.26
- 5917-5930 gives -0.80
